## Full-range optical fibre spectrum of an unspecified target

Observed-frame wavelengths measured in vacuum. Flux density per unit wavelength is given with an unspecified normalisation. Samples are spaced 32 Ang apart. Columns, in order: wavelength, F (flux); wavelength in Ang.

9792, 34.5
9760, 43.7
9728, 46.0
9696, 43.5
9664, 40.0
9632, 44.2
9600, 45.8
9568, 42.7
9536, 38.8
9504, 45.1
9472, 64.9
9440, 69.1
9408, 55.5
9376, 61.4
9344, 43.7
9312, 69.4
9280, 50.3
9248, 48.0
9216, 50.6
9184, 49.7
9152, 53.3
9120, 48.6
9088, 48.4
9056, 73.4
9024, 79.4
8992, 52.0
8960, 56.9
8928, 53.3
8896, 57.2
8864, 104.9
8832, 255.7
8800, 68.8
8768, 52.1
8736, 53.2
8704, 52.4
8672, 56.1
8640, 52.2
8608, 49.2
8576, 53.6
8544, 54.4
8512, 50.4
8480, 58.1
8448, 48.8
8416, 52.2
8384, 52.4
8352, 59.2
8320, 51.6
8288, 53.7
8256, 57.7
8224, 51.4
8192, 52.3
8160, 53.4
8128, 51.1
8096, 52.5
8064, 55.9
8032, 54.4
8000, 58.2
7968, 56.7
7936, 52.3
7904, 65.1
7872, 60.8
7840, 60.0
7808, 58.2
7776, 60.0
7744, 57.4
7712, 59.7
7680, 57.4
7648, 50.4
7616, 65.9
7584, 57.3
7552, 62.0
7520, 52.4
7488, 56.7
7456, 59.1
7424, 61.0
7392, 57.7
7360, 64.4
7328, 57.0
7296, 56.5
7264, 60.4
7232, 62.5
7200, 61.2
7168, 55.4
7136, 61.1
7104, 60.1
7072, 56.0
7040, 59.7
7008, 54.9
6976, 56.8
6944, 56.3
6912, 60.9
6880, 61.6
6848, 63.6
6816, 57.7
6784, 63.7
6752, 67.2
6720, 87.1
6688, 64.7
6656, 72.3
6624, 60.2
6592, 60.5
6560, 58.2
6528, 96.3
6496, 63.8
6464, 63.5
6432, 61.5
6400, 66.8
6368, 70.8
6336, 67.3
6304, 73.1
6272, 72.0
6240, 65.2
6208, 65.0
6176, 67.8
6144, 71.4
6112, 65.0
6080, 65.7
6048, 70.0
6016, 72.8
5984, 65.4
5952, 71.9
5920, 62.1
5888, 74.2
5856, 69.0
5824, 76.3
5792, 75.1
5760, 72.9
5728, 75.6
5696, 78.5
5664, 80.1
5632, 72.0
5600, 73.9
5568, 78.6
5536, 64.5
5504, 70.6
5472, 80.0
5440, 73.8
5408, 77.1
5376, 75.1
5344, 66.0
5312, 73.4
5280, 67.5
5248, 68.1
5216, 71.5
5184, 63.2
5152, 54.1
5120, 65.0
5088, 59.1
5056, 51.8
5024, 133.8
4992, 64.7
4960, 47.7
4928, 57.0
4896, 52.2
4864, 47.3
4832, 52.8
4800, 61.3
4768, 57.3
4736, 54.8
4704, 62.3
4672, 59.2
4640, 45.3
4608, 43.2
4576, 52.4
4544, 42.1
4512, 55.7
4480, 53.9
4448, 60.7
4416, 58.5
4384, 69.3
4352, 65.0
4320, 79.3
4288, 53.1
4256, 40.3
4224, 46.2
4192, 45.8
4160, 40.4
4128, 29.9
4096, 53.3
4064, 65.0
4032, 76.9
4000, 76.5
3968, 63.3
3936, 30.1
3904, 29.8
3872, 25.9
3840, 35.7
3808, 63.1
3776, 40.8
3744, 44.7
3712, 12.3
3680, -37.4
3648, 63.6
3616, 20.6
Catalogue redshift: 0.344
